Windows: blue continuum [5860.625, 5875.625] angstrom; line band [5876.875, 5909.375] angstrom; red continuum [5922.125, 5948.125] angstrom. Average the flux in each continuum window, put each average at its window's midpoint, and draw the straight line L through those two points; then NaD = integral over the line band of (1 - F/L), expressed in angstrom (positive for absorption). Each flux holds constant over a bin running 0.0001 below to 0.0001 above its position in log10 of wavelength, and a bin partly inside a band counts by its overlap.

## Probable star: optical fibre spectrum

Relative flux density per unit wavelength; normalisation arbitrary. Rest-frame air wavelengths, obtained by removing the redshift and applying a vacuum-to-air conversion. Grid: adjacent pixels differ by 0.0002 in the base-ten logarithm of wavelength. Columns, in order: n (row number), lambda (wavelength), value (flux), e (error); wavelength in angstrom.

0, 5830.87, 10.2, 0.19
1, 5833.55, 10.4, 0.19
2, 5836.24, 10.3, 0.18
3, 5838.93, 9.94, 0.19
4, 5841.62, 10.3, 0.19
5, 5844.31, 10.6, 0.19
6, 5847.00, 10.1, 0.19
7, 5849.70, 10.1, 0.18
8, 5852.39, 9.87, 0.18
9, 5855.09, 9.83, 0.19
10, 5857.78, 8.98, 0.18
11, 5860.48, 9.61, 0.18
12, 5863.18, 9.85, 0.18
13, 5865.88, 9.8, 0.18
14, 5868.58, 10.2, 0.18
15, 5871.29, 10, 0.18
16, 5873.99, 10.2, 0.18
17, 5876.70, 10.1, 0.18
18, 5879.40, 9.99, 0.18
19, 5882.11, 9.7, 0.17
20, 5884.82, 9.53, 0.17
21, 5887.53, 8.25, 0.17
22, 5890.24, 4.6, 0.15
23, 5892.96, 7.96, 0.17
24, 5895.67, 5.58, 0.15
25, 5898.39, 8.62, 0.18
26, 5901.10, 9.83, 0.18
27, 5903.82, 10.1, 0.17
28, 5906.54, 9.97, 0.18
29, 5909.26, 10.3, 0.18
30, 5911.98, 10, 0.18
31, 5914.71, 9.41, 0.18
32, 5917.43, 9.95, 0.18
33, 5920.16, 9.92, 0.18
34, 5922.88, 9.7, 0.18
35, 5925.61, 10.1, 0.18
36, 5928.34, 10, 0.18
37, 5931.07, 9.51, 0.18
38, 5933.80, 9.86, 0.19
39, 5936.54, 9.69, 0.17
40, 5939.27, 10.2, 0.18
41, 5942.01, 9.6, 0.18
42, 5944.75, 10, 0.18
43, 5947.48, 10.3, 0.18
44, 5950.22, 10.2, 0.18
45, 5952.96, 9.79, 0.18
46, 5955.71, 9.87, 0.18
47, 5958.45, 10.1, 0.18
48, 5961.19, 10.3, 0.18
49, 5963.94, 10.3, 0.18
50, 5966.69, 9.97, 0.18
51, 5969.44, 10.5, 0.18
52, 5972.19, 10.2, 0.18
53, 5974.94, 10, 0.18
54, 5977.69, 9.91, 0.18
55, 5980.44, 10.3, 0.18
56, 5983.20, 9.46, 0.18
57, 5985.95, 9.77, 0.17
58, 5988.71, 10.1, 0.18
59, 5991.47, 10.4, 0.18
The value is 4.1 angstrom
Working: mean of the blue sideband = 9.98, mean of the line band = 8.69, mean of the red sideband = 9.89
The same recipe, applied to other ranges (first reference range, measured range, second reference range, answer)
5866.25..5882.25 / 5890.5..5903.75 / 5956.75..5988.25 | 2.8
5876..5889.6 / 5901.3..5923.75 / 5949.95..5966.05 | -0.8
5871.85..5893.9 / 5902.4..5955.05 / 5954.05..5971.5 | -1.8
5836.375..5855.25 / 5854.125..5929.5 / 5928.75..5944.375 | 4.6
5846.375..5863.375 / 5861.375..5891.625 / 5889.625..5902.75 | -2.4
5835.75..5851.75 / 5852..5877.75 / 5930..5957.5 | 0.8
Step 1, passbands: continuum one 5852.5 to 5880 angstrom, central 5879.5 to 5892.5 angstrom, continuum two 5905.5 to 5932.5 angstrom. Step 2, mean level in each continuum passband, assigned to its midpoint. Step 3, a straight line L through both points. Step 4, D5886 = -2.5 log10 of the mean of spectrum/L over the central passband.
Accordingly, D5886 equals 0.20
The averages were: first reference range 9.85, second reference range 9.89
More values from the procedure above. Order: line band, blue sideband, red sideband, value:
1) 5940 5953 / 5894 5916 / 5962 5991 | -0.03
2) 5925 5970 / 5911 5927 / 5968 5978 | 0.00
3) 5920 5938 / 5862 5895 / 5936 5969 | -0.01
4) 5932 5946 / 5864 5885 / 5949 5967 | 0.02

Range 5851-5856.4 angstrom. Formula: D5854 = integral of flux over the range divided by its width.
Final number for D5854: 9.85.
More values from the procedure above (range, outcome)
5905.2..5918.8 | 9.92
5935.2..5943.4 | 9.83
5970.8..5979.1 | 10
